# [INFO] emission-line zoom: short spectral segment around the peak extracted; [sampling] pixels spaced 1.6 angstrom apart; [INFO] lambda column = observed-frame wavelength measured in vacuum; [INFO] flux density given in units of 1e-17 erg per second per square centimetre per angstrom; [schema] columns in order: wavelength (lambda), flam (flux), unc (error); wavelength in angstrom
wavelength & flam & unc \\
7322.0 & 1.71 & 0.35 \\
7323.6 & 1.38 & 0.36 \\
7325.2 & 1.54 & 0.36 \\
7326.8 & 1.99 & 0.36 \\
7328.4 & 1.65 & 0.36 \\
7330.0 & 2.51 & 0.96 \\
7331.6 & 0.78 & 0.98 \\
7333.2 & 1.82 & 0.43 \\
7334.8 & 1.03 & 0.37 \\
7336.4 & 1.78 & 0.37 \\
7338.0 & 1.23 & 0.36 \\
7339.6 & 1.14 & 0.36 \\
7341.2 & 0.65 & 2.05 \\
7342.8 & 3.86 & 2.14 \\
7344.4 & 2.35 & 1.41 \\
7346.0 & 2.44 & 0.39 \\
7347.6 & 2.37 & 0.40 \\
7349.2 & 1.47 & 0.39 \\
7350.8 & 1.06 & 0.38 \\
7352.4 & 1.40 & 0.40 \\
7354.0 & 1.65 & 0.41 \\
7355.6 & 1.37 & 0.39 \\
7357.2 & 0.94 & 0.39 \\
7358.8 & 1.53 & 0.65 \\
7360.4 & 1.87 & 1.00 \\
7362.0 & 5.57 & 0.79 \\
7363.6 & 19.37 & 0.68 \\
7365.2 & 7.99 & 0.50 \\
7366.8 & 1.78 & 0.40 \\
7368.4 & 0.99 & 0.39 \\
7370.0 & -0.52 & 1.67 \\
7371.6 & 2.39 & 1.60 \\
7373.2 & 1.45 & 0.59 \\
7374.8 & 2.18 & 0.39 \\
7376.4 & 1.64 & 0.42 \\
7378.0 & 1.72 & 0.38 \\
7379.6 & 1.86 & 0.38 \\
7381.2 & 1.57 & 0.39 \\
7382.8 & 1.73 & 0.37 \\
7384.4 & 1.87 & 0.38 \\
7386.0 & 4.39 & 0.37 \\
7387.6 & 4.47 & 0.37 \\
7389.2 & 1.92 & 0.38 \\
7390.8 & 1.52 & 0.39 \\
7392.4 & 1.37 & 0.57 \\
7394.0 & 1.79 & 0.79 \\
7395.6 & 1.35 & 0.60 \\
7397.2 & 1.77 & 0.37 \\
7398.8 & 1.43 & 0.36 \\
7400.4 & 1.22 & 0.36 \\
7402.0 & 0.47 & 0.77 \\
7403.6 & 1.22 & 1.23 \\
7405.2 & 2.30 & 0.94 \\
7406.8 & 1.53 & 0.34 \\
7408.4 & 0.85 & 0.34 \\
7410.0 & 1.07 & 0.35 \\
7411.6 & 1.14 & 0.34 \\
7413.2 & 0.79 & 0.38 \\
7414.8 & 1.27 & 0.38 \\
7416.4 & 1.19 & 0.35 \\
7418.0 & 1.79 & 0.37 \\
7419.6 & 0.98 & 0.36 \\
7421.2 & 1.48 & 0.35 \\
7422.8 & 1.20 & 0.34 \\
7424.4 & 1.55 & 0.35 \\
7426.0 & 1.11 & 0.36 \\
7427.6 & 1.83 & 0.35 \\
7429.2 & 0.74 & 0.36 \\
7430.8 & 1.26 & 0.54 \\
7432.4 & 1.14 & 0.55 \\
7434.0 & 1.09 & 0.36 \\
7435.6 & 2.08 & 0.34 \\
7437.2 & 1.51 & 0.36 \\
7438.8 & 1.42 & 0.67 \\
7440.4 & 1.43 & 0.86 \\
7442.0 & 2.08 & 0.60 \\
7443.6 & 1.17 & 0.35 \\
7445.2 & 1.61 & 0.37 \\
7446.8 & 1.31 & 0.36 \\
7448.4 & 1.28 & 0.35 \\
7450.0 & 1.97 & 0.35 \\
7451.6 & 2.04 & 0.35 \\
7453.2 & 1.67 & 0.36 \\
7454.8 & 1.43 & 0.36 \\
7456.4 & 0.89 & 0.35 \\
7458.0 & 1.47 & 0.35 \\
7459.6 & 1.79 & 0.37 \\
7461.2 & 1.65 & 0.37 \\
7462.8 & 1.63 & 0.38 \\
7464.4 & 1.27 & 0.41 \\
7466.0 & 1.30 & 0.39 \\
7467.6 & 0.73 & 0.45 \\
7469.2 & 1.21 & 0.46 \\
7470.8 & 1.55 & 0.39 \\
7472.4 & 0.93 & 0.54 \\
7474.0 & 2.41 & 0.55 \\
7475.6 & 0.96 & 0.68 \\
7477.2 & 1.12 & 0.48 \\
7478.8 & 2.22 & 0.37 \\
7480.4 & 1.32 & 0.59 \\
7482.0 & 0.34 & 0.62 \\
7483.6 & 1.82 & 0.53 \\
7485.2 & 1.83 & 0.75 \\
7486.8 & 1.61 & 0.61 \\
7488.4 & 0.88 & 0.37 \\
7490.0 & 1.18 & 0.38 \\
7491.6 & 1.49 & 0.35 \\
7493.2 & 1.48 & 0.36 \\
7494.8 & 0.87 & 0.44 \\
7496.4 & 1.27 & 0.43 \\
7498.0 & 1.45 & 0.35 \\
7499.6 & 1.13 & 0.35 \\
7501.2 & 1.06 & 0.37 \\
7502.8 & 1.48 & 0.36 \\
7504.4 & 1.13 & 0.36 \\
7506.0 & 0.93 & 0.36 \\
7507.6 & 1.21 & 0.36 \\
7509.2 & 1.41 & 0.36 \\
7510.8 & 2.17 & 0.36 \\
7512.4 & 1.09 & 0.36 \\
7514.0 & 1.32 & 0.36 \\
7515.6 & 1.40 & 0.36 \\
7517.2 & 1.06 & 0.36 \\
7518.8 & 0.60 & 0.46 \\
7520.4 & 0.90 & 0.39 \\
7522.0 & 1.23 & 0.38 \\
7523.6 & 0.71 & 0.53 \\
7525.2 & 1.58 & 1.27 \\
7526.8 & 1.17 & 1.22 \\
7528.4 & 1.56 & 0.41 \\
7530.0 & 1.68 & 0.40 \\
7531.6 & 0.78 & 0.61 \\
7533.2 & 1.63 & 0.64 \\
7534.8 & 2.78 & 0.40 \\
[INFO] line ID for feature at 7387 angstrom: [N II]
